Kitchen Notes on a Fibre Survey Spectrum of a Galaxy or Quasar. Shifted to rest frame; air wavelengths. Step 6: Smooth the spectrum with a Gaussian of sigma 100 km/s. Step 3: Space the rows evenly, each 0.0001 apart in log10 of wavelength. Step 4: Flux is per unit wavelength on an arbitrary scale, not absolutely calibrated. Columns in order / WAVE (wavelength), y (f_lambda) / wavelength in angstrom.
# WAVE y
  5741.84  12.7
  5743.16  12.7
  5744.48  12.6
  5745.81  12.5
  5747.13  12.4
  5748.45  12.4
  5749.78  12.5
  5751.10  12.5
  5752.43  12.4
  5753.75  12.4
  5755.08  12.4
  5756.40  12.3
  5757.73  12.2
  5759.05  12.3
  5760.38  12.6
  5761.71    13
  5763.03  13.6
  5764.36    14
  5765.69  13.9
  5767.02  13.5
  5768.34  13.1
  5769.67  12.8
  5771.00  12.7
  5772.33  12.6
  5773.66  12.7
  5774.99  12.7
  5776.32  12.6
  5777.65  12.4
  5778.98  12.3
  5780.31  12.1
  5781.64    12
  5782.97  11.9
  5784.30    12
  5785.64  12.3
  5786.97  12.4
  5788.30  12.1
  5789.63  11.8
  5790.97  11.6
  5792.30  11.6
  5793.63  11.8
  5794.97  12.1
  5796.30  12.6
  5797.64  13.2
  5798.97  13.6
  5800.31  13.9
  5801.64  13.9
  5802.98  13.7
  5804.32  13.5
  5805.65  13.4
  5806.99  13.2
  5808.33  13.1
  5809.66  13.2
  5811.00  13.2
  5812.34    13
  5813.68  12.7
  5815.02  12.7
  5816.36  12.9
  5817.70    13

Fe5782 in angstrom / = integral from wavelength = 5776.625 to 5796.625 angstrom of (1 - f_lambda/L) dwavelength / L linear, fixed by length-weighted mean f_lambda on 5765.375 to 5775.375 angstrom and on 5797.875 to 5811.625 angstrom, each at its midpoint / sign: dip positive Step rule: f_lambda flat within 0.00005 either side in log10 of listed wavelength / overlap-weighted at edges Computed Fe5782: 1.7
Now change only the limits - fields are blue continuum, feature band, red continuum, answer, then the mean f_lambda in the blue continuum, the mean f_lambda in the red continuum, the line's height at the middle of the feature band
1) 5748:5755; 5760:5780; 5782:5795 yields -1.3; 12.4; 12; 12.2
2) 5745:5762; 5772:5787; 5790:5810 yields 0.5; 12.4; 12.9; 12.7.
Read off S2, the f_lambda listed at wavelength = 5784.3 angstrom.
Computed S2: 12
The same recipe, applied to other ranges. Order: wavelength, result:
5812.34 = 13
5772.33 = 12.6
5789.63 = 11.8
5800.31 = 13.9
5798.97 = 13.6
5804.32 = 13.5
